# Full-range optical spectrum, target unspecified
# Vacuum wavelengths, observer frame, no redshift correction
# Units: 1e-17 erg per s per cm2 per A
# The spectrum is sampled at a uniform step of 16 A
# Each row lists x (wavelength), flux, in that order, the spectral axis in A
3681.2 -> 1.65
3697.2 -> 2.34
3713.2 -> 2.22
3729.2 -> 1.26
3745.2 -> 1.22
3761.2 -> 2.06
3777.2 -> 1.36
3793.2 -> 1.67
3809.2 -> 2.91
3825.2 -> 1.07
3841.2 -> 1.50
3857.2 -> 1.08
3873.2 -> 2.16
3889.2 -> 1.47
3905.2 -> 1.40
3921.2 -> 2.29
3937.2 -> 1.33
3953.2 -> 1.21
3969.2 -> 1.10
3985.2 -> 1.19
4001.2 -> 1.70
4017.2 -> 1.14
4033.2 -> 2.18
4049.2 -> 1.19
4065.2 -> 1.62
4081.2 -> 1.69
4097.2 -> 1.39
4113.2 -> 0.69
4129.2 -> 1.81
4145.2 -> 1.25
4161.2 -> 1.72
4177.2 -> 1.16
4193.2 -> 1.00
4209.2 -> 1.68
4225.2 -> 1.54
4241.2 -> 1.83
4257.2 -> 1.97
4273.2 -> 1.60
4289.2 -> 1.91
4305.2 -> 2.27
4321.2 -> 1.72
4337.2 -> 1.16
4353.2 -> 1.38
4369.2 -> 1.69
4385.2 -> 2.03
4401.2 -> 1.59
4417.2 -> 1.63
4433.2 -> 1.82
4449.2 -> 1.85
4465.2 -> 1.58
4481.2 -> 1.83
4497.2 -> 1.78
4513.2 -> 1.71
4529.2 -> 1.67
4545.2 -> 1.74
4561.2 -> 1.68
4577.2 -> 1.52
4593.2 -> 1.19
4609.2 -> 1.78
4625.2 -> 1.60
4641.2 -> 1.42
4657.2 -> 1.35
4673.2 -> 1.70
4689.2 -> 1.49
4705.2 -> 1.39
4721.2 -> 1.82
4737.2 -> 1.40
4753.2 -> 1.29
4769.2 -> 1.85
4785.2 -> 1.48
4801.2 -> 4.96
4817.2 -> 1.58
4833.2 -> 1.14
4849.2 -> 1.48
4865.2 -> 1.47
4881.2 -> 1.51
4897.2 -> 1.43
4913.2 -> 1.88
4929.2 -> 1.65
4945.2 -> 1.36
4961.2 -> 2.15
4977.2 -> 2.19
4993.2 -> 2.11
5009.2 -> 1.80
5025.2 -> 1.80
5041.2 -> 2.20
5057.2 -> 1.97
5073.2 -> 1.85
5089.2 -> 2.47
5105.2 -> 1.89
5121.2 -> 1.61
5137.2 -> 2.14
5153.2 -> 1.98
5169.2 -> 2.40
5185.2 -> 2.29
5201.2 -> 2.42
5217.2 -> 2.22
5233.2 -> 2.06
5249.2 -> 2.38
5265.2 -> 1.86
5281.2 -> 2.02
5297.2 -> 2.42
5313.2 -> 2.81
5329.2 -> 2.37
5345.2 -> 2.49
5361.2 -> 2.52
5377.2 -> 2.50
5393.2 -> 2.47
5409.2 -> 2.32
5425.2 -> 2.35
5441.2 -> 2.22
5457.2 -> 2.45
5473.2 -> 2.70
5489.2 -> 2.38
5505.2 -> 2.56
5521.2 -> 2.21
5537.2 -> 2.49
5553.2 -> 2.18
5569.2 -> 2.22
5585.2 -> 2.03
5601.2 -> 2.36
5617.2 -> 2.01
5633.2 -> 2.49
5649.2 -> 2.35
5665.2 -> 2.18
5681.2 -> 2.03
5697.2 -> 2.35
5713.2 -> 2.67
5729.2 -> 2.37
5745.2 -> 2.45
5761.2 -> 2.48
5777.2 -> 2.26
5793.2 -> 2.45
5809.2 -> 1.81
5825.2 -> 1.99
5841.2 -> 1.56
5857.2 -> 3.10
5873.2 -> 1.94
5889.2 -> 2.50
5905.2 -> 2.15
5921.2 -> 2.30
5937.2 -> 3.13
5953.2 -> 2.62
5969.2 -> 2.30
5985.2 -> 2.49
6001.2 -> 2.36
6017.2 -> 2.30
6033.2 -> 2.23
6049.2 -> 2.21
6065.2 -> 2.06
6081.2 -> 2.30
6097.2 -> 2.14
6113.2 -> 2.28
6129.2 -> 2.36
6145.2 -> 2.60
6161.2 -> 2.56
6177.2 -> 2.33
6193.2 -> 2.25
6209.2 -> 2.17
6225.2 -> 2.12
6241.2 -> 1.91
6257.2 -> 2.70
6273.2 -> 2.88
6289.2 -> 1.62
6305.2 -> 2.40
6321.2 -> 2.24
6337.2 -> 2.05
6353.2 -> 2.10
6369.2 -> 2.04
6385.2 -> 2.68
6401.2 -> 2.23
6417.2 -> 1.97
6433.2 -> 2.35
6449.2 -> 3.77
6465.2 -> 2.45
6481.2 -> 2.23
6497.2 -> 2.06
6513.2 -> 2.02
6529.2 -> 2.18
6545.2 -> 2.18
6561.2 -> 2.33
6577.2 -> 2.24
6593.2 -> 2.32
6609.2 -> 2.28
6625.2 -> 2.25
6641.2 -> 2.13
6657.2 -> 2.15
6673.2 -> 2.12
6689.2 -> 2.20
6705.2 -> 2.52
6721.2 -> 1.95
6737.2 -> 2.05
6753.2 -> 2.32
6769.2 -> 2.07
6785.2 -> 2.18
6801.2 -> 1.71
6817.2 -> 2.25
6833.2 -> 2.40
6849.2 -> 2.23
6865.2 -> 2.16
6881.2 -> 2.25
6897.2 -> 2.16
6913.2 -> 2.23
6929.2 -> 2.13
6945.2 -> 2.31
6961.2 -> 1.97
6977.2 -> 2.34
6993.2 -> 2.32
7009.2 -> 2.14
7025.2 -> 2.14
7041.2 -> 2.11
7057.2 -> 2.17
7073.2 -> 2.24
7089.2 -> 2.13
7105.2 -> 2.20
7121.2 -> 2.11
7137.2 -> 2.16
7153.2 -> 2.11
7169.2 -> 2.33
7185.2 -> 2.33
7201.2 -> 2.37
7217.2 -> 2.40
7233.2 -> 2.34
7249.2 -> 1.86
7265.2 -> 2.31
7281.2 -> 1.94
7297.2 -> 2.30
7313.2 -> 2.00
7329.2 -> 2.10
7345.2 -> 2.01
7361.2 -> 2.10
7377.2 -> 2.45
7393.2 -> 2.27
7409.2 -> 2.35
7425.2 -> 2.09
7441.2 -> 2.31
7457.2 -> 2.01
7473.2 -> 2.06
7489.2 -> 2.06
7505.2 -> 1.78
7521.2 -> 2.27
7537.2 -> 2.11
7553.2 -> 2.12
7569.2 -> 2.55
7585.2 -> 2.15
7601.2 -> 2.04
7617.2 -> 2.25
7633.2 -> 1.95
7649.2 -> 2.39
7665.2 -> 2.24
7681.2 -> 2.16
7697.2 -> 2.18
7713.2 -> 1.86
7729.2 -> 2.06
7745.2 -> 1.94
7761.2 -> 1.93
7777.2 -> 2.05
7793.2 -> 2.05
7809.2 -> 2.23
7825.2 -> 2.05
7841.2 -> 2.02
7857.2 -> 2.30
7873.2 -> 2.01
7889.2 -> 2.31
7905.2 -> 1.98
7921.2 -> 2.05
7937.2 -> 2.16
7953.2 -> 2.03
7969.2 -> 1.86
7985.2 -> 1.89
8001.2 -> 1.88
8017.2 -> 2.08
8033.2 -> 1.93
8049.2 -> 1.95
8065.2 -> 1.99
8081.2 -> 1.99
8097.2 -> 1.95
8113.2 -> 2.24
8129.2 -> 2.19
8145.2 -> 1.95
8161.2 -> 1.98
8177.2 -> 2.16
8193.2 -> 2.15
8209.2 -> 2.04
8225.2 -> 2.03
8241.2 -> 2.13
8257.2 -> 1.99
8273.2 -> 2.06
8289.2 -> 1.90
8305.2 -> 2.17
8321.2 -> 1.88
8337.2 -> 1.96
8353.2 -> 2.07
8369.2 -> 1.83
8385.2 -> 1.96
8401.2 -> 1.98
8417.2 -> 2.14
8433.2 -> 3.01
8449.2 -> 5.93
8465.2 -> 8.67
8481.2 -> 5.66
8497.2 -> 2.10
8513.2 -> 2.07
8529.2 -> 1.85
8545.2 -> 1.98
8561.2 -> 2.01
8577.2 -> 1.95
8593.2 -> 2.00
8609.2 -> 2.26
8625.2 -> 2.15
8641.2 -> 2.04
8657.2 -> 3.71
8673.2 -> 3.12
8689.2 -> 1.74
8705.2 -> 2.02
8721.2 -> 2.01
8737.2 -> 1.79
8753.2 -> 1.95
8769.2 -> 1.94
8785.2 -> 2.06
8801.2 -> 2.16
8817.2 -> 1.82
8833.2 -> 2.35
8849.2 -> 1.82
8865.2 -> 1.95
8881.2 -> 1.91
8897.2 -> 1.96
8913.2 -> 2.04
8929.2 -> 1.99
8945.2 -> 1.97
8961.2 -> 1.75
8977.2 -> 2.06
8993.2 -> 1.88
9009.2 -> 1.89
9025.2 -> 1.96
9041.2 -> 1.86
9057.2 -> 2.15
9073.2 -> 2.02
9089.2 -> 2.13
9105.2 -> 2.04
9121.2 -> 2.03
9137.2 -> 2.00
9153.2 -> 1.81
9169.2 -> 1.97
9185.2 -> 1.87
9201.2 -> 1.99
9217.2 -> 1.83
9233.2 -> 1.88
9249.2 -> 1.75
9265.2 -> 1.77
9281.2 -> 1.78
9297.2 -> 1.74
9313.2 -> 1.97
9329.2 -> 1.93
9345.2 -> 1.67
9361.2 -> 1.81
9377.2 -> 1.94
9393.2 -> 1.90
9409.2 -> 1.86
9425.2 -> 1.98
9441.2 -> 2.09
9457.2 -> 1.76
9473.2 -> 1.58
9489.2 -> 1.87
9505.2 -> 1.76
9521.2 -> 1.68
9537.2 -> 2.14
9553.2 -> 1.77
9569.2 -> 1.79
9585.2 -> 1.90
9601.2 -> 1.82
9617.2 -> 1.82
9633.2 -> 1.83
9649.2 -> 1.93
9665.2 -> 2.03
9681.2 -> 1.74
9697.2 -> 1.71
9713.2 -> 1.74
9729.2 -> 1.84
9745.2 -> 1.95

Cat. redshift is 0.289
